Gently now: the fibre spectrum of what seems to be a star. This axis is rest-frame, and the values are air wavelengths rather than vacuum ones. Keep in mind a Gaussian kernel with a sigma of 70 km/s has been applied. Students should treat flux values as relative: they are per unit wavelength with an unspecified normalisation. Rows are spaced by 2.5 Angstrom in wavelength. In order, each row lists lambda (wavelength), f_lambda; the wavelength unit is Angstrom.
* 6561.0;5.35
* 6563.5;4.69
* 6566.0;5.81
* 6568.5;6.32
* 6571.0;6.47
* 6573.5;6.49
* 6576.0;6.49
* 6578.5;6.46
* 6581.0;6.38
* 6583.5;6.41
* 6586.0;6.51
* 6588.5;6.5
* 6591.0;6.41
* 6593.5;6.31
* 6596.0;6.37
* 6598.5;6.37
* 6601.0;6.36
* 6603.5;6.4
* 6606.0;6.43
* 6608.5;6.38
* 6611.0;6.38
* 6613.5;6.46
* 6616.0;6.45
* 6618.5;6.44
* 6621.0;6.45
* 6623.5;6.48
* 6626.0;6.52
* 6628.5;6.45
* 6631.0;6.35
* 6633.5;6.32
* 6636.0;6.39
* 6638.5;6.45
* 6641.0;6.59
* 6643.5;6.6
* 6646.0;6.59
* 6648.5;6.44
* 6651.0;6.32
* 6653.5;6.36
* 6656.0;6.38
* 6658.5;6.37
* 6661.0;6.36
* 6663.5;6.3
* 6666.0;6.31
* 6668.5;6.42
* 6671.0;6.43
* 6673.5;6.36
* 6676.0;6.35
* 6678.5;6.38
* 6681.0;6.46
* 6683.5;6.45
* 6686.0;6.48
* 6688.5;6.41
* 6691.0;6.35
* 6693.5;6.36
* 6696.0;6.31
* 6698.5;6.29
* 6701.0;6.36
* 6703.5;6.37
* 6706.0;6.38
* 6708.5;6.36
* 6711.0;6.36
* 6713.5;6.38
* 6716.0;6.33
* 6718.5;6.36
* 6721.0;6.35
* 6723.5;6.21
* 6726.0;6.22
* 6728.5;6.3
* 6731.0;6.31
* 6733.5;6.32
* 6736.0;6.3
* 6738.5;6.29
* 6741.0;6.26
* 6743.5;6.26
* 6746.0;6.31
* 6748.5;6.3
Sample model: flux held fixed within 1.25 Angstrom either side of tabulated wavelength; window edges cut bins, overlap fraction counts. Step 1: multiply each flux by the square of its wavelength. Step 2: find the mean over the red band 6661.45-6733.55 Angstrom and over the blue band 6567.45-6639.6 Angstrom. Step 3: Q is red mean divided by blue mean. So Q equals 1.0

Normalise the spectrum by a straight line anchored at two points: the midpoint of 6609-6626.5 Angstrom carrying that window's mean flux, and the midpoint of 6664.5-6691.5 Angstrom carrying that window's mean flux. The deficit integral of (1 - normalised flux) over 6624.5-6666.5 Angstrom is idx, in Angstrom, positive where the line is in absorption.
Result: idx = 0.0 Angstrom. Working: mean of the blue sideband 6.45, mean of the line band 6.42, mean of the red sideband 6.4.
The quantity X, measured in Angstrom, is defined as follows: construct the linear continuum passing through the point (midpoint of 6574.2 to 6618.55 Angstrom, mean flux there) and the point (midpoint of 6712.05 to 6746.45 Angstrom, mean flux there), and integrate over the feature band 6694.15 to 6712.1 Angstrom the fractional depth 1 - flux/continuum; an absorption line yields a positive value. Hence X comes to -0.1 Angstrom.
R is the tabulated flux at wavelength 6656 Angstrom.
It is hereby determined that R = 6.38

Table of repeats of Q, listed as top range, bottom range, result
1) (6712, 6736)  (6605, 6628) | 1.01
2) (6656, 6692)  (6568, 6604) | 1.02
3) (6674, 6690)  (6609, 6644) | 1.01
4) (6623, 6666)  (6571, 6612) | 1.02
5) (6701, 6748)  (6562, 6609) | 1.05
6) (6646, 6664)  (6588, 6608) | 1.02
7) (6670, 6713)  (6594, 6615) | 1.02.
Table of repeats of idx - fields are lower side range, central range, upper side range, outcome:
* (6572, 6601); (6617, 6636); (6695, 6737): -0.10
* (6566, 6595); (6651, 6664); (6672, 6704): 0.07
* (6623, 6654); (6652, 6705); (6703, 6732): 0.12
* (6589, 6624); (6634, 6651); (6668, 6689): -0.20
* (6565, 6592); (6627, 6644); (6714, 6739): -0.23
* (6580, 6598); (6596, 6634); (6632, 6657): 0.06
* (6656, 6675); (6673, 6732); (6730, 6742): -0.23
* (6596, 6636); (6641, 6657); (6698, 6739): -0.19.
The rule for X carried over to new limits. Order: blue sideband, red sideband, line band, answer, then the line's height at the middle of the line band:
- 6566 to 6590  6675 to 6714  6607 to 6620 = 0.0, 6.4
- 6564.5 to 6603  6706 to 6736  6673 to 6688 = -0.2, 6.33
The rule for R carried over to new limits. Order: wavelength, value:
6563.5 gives 4.69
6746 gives 6.31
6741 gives 6.26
